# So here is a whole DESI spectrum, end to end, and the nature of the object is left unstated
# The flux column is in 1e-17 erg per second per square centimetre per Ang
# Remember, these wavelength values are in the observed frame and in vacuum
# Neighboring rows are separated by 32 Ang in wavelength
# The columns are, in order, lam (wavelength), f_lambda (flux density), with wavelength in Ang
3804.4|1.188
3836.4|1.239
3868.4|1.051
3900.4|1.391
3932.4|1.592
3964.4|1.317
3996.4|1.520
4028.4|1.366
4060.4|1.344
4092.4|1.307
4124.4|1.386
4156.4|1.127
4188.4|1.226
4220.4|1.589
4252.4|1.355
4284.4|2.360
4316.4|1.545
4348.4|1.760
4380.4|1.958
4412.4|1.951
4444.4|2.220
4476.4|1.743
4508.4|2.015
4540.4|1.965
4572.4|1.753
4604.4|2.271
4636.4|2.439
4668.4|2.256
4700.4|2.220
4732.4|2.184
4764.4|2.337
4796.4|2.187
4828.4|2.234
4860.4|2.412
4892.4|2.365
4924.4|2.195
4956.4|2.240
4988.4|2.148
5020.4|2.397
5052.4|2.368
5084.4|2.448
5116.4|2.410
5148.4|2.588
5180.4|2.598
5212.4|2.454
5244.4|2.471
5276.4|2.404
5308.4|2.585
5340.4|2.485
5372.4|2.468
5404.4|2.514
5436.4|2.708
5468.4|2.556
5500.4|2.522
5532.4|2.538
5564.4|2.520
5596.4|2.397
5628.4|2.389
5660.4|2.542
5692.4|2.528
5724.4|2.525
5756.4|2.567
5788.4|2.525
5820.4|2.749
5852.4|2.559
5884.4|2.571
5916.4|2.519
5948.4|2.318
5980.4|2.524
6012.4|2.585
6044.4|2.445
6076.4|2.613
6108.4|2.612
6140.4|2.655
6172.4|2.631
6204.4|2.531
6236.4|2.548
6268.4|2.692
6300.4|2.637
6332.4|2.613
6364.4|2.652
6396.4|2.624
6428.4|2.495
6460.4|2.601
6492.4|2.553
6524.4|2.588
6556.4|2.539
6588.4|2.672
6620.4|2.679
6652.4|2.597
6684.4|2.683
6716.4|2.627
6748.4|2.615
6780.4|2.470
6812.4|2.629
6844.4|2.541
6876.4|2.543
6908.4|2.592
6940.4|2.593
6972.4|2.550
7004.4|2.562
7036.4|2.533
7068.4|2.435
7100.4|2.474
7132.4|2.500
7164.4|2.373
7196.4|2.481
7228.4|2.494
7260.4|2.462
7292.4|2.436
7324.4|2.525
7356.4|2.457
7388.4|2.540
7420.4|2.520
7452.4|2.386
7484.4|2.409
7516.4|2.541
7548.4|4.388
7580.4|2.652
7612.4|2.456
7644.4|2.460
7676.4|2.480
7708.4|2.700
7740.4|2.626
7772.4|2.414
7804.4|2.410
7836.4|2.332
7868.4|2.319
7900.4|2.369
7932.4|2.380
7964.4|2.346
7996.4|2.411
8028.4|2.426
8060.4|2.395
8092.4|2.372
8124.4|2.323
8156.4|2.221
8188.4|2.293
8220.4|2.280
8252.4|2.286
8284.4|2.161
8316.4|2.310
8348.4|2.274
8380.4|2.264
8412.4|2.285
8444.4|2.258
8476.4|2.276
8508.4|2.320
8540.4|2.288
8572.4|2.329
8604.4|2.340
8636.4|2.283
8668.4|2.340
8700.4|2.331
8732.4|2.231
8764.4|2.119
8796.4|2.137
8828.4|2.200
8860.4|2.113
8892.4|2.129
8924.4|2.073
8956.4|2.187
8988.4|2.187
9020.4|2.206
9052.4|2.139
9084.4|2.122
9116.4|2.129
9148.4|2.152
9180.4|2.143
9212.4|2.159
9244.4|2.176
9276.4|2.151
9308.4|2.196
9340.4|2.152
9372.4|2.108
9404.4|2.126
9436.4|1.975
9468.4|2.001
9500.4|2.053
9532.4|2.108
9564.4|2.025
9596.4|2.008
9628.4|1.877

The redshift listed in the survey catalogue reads 0.148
